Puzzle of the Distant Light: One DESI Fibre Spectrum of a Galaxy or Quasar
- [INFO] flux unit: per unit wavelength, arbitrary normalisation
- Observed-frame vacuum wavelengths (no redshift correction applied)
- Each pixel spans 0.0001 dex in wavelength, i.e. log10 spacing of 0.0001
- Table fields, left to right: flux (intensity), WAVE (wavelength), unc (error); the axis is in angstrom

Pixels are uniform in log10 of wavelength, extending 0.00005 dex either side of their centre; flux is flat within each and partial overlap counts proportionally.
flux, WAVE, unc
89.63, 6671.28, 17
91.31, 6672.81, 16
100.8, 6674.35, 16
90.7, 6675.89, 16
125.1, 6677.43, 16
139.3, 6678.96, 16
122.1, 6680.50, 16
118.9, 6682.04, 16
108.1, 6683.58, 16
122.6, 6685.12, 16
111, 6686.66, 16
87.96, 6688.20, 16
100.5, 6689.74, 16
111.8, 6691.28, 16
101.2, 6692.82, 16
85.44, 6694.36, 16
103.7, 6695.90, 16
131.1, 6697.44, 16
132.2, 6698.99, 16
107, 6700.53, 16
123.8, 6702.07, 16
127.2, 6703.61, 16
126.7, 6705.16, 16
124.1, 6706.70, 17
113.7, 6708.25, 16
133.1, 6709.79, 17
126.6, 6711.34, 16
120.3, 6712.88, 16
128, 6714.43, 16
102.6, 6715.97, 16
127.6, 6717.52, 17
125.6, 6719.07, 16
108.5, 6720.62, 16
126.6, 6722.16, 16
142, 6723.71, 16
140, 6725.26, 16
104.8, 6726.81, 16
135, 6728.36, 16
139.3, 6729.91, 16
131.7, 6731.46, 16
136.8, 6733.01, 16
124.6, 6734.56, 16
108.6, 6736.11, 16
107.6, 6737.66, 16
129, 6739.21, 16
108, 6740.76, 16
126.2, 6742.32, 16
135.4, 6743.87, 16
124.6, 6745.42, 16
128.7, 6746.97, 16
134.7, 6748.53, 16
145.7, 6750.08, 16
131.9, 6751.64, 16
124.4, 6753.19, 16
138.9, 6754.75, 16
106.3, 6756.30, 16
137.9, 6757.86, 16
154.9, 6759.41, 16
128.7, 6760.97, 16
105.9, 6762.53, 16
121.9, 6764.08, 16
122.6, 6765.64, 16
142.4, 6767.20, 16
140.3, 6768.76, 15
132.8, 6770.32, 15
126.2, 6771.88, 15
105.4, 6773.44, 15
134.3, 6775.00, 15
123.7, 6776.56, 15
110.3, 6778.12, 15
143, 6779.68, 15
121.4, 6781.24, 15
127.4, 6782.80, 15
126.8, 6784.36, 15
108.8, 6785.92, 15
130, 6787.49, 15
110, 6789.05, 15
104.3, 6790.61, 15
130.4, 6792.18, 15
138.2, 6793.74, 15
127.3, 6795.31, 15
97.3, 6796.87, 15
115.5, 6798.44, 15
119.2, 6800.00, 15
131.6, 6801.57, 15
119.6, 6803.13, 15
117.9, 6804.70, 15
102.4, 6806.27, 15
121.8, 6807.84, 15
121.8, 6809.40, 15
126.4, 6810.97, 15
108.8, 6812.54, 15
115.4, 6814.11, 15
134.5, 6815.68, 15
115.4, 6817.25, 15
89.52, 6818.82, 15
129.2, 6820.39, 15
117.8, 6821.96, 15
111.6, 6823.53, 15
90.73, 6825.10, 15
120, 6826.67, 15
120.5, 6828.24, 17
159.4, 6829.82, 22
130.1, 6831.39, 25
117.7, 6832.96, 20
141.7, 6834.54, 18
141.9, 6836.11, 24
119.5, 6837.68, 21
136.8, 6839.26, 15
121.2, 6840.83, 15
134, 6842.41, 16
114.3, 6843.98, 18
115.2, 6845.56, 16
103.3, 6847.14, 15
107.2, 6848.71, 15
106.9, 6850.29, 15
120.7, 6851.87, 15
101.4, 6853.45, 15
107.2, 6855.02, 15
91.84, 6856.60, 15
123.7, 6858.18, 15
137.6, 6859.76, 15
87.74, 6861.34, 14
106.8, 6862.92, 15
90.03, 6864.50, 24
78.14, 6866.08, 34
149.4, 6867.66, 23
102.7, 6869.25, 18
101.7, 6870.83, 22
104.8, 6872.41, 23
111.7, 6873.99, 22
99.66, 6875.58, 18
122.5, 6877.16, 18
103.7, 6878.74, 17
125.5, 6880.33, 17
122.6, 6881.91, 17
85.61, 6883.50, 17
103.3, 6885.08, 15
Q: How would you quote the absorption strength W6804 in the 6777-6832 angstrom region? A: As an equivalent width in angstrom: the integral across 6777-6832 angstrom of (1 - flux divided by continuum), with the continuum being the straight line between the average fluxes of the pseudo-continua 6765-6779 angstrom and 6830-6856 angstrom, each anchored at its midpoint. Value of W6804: 1.8 angstrom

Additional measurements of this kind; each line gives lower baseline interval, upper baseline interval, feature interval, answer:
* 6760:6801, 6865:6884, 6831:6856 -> -1.28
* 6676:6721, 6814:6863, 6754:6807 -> -2.76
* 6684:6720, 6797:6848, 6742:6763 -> -2.28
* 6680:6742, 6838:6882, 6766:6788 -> -2.03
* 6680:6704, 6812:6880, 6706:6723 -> -1.41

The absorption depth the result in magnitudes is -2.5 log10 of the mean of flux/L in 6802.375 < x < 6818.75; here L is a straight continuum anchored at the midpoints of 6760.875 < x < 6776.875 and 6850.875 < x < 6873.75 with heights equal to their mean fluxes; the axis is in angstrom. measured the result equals 0.00 mag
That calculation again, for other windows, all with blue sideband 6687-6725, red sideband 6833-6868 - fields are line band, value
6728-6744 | -0.07 mag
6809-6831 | -0.03 mag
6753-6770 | -0.12 mag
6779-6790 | -0.07 mag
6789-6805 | -0.03 mag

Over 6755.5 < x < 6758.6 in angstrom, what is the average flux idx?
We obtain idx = 122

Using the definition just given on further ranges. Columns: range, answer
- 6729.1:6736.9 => 128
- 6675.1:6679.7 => 118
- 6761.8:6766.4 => 117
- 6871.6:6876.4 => 106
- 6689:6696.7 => 101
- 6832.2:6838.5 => 130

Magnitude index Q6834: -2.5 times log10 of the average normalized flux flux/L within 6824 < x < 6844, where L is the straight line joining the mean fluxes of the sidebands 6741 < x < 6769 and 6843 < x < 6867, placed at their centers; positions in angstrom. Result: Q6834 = -0.14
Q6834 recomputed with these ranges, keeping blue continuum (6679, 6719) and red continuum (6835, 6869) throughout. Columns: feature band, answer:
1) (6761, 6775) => -0.09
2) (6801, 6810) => -0.04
